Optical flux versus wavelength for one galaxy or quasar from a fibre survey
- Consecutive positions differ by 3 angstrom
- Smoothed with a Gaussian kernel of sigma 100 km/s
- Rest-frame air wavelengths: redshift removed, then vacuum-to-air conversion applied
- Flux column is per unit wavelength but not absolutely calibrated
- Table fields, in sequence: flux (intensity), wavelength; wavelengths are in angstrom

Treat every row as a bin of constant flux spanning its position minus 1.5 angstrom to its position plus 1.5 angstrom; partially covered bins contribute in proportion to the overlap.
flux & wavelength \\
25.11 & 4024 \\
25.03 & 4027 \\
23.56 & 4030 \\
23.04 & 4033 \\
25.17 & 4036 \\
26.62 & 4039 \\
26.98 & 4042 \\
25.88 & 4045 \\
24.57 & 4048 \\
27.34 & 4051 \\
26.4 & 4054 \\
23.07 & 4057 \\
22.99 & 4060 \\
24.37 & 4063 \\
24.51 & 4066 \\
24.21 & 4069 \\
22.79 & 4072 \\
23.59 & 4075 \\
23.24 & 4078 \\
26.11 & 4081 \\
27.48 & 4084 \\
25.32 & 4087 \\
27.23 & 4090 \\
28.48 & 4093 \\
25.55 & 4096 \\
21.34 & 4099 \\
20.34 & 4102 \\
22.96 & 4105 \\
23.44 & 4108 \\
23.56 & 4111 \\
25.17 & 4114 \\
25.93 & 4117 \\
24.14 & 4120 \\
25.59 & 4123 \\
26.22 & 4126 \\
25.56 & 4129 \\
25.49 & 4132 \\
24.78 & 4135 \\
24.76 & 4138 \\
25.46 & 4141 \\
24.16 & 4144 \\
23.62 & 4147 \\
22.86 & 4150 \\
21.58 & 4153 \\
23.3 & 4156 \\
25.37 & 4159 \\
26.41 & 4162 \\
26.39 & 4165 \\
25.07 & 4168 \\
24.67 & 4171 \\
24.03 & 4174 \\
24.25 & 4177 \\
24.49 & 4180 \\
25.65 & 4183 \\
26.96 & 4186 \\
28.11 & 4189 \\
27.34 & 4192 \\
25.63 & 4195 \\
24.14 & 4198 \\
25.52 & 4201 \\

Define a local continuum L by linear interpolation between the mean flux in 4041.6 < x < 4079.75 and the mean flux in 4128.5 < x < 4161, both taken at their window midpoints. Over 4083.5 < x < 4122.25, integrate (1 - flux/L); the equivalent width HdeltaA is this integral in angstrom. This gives -0.4 angstrom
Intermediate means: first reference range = 24.6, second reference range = 24.3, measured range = 24.6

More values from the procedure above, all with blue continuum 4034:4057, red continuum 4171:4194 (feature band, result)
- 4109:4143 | 0.9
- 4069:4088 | 0.8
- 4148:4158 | 1.2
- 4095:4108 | 1.7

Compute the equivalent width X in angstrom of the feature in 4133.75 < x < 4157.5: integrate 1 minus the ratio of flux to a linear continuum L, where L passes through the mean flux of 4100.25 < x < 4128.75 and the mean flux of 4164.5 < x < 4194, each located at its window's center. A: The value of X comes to 1.0 angstrom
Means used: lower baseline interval 24.2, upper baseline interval 25.7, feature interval 23.8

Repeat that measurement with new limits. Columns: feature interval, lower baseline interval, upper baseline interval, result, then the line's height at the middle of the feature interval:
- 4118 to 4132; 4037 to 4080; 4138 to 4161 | -0.7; 24.1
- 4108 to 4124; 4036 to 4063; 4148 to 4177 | 0.1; 24.8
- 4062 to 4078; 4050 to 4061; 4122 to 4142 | 0.8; 25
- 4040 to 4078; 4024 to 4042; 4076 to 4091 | 1.0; 25.3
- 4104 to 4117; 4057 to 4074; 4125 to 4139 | 0.4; 24.8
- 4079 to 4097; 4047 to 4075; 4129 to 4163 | -1.6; 24.4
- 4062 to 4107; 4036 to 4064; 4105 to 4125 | 0.8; 24.9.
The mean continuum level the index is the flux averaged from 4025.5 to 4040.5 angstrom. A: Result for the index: 24.7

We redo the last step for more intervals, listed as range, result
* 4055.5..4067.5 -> 23.7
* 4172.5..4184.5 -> 24.6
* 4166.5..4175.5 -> 24.6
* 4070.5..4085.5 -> 24.6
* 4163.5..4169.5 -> 25.7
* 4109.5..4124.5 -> 24.9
